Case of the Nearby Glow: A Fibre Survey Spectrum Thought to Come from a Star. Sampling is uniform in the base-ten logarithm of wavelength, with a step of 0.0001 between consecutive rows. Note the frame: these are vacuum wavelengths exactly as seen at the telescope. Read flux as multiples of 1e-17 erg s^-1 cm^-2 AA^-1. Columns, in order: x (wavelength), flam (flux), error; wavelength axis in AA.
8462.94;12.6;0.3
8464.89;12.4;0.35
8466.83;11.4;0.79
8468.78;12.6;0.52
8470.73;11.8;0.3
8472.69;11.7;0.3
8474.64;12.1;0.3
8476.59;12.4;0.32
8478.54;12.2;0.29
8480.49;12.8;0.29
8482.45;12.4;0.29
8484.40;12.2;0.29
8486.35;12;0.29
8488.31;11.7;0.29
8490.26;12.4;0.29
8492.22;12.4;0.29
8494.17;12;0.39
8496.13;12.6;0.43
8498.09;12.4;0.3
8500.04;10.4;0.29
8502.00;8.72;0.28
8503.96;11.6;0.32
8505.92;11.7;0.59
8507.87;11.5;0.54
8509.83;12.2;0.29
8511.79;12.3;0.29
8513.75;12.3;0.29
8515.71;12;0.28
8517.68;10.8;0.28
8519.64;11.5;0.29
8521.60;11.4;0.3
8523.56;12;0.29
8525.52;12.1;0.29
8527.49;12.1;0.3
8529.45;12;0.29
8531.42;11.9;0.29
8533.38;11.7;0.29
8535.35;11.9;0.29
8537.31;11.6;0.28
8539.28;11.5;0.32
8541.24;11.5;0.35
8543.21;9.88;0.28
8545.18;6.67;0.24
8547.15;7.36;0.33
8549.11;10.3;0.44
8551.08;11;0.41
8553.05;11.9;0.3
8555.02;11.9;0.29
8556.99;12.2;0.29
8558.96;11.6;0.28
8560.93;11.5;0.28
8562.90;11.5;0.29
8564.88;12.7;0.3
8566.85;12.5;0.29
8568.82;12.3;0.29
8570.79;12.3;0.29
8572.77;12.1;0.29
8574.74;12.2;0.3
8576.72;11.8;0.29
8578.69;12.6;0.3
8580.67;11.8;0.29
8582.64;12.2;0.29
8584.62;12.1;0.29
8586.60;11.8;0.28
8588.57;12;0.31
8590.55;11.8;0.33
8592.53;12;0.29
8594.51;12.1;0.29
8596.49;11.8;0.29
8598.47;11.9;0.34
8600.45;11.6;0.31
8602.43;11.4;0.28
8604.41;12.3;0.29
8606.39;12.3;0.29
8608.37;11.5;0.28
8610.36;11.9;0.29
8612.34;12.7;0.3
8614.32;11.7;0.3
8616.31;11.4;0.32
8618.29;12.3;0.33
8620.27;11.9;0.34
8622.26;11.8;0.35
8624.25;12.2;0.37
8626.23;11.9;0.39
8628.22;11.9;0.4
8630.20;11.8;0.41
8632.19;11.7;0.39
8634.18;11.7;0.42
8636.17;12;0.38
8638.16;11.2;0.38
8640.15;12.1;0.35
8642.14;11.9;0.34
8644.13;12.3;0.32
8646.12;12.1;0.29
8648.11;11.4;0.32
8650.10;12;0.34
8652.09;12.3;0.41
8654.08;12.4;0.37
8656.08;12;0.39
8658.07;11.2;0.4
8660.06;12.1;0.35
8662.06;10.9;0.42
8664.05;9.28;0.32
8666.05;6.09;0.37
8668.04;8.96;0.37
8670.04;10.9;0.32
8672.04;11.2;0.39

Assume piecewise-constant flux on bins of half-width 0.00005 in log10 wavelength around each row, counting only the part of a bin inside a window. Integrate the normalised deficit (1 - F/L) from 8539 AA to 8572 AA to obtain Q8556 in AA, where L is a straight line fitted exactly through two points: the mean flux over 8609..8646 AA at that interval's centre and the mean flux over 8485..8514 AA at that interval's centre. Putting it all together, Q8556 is 2.02 AA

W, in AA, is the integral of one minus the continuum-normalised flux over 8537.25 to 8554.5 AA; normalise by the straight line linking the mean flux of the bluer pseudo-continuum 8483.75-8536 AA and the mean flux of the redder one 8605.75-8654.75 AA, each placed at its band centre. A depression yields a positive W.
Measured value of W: 2.4 AA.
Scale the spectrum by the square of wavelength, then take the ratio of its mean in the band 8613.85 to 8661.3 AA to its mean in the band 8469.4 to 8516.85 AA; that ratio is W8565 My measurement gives 1.03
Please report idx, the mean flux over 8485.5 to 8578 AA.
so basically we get 11.5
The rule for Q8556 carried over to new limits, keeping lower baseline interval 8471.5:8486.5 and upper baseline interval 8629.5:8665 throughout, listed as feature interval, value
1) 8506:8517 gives 0.1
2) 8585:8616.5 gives -0.2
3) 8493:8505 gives 0.8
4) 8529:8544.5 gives 0.8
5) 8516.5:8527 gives 0.4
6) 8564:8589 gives -0.6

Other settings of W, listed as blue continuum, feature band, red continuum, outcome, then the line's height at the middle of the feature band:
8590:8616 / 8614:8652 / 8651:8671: -2.2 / 11.2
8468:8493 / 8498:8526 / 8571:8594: 1.5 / 12.2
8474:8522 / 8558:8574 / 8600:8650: -0.3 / 11.9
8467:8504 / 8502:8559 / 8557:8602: 3.2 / 12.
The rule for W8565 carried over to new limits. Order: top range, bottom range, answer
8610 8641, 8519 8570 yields 1.07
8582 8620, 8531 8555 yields 1.14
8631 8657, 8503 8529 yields 1.04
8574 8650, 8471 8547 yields 1.05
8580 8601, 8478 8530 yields 1.03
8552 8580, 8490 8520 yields 1.05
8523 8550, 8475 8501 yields 0.91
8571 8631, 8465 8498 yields 1.01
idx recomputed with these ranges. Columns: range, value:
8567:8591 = 12.1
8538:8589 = 11.4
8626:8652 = 11.9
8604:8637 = 11.9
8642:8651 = 11.9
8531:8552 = 10.4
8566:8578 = 12.2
